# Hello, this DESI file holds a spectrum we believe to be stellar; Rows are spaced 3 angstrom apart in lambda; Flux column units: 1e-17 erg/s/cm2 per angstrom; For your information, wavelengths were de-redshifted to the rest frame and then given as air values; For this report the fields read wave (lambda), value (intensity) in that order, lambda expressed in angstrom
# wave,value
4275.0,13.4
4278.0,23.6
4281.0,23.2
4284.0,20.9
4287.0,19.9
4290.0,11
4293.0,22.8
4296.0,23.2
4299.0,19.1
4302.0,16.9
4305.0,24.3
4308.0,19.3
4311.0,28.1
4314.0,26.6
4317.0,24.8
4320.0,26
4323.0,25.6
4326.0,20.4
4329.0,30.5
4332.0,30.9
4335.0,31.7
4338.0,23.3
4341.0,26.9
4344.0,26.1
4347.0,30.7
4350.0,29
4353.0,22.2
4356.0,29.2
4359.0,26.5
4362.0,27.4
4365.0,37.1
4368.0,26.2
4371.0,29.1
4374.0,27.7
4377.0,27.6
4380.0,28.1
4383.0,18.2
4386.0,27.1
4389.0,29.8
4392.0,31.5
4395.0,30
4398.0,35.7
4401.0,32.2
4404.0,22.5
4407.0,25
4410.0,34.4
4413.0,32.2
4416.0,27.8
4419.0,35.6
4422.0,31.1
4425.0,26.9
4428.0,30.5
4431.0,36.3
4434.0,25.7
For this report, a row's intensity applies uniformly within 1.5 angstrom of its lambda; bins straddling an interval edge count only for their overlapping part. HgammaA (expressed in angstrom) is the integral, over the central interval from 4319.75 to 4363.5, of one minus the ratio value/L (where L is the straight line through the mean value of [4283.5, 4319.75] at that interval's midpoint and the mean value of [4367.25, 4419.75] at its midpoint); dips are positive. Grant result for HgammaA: -4.25 angstrom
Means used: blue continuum 21.6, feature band 27.1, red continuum 28.9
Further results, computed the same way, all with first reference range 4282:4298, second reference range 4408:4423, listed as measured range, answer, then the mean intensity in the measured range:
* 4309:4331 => -3.27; 26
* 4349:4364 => -0.52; 27.1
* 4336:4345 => -0.41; 25.7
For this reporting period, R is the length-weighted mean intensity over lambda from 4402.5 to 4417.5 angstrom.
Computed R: 28.4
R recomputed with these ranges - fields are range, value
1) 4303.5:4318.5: 24.6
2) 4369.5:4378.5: 28.1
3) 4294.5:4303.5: 19.7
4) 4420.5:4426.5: 29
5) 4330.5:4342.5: 28.2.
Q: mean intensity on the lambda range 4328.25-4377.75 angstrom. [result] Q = 28.3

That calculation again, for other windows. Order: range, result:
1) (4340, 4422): 28.8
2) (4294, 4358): 25.5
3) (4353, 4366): 28.9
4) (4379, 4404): 28.7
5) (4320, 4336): 27.5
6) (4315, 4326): 24.8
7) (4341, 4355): 27.1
